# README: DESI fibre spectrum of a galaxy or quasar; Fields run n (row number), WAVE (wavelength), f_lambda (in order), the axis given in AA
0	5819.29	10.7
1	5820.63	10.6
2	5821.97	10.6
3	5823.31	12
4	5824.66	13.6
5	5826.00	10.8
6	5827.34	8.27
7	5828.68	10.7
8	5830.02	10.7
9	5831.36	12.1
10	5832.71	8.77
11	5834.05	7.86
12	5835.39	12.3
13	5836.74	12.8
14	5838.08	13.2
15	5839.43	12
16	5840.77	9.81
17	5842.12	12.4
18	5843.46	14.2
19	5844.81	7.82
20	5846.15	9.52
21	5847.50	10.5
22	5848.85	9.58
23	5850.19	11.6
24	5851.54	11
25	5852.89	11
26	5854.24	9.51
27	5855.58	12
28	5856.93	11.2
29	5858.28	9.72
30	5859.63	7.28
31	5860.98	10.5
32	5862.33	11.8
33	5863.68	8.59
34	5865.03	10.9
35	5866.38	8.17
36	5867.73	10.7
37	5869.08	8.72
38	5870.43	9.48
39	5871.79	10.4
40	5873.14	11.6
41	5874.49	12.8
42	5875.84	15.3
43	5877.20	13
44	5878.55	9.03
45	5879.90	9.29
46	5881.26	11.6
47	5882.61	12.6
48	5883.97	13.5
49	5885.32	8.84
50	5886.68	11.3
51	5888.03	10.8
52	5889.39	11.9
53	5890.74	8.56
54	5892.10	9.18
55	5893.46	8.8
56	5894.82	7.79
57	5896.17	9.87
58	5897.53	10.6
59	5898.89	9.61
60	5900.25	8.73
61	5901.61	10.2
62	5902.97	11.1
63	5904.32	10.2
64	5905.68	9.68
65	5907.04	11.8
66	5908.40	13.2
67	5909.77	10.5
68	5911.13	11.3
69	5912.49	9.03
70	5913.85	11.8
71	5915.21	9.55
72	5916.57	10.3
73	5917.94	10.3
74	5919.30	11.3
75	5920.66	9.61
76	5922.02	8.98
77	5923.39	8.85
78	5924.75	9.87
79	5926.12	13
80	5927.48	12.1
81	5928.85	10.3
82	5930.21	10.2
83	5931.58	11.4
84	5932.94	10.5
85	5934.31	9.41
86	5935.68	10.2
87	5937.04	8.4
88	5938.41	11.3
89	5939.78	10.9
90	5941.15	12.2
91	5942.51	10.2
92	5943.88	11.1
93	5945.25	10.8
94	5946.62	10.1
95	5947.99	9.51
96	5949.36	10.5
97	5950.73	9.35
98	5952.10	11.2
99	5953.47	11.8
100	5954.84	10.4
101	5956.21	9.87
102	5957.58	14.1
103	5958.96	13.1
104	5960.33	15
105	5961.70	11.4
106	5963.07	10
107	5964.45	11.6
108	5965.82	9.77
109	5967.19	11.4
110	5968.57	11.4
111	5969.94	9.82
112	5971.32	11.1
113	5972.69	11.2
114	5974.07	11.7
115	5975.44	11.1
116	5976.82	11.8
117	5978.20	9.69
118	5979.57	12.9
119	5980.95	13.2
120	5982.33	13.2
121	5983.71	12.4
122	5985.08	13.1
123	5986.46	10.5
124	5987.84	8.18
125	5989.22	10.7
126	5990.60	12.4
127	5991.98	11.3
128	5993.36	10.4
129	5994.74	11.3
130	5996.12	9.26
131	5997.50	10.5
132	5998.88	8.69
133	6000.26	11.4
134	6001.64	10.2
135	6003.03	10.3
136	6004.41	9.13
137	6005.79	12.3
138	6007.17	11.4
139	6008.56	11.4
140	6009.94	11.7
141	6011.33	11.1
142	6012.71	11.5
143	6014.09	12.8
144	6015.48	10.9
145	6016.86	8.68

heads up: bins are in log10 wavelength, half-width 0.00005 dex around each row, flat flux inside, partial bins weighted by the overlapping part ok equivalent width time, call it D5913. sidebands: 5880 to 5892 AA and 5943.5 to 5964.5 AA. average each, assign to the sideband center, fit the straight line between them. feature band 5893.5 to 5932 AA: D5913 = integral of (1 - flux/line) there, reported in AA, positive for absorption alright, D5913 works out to 2.4 AA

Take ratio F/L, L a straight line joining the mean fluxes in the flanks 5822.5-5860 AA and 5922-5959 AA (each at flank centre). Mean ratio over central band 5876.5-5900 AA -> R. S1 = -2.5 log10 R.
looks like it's 0.04 mag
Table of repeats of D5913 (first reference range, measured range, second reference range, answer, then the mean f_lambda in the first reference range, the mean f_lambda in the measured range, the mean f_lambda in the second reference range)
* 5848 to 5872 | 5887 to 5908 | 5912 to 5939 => 0.5 AA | 10.1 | 9.99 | 10.3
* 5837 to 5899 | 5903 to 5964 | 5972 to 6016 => 0.7 AA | 10.6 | 10.8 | 11.2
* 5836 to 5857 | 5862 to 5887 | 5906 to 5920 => 0.3 AA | 11.1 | 10.9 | 10.9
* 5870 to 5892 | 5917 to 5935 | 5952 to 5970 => 1.5 AA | 11.2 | 10.4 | 11.6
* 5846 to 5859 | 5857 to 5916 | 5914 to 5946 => 0.5 AA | 10.6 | 10.5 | 10.5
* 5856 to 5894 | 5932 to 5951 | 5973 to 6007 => 0.9 AA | 10.6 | 10.4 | 11.1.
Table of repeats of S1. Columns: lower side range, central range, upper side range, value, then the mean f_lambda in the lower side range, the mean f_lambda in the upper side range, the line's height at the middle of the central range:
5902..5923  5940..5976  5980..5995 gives 0.001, 10.5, 11.5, 11.2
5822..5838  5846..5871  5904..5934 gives 0.078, 11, 10.6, 10.9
